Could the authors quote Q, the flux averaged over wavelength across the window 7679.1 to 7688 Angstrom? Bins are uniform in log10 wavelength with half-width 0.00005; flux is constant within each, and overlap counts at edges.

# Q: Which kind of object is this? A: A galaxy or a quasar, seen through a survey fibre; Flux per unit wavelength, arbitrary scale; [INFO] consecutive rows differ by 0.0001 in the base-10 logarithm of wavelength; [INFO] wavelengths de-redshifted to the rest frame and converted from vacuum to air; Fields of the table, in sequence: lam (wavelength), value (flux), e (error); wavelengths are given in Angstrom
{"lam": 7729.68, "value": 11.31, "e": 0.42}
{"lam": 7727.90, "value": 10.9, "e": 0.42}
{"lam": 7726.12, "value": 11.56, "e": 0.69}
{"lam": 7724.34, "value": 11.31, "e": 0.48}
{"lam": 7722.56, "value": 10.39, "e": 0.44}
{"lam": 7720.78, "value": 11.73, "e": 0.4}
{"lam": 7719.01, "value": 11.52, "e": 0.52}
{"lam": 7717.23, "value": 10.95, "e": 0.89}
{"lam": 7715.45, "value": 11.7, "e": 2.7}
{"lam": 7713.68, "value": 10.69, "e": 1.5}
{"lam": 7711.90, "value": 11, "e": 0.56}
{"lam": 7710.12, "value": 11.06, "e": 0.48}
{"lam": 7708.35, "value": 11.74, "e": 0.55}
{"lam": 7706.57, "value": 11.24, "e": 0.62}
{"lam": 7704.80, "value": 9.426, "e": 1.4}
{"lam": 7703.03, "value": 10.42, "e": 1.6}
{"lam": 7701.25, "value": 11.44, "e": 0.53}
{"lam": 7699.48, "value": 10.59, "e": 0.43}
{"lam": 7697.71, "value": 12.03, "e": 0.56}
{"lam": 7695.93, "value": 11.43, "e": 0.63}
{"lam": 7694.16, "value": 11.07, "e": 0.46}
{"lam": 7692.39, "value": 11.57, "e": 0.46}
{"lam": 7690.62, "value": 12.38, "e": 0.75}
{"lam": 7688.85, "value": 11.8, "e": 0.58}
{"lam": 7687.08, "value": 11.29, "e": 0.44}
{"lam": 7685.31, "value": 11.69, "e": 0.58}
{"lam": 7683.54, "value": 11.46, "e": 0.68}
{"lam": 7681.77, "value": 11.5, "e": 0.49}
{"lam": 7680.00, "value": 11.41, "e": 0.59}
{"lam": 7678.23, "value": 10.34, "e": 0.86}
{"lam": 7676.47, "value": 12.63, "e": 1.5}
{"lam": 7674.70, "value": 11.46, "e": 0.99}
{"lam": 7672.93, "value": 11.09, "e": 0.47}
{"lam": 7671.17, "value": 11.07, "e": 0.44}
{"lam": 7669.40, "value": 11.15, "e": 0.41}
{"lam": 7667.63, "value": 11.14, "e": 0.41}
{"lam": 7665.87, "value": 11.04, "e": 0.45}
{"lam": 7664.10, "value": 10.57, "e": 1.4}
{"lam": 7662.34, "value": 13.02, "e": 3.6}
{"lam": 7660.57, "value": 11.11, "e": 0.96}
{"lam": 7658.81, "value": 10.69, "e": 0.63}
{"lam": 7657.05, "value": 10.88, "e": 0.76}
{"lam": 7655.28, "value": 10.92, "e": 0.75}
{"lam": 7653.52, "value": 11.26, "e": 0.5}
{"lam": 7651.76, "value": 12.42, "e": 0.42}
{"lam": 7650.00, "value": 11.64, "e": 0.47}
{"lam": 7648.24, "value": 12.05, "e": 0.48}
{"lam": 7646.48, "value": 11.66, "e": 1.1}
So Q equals 11.5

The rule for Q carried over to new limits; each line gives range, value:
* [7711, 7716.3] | 11.1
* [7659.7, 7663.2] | 12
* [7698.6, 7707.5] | 10.6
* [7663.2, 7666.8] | 10.8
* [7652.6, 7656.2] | 11.1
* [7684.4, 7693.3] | 11.7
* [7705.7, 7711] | 11.3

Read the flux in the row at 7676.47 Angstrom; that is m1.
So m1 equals 12.63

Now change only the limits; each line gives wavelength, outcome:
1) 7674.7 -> 11.46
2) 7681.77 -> 11.5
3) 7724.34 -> 11.31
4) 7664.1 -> 10.57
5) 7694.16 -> 11.07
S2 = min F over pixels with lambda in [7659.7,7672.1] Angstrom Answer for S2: 10.57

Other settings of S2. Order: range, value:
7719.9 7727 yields 10.39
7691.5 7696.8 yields 11.07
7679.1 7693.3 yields 11.29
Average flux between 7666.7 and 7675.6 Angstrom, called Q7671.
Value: 11.2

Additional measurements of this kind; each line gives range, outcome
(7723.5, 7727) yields 11.4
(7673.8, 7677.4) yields 12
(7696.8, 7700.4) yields 11.3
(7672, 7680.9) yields 11.4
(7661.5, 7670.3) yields 11.4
